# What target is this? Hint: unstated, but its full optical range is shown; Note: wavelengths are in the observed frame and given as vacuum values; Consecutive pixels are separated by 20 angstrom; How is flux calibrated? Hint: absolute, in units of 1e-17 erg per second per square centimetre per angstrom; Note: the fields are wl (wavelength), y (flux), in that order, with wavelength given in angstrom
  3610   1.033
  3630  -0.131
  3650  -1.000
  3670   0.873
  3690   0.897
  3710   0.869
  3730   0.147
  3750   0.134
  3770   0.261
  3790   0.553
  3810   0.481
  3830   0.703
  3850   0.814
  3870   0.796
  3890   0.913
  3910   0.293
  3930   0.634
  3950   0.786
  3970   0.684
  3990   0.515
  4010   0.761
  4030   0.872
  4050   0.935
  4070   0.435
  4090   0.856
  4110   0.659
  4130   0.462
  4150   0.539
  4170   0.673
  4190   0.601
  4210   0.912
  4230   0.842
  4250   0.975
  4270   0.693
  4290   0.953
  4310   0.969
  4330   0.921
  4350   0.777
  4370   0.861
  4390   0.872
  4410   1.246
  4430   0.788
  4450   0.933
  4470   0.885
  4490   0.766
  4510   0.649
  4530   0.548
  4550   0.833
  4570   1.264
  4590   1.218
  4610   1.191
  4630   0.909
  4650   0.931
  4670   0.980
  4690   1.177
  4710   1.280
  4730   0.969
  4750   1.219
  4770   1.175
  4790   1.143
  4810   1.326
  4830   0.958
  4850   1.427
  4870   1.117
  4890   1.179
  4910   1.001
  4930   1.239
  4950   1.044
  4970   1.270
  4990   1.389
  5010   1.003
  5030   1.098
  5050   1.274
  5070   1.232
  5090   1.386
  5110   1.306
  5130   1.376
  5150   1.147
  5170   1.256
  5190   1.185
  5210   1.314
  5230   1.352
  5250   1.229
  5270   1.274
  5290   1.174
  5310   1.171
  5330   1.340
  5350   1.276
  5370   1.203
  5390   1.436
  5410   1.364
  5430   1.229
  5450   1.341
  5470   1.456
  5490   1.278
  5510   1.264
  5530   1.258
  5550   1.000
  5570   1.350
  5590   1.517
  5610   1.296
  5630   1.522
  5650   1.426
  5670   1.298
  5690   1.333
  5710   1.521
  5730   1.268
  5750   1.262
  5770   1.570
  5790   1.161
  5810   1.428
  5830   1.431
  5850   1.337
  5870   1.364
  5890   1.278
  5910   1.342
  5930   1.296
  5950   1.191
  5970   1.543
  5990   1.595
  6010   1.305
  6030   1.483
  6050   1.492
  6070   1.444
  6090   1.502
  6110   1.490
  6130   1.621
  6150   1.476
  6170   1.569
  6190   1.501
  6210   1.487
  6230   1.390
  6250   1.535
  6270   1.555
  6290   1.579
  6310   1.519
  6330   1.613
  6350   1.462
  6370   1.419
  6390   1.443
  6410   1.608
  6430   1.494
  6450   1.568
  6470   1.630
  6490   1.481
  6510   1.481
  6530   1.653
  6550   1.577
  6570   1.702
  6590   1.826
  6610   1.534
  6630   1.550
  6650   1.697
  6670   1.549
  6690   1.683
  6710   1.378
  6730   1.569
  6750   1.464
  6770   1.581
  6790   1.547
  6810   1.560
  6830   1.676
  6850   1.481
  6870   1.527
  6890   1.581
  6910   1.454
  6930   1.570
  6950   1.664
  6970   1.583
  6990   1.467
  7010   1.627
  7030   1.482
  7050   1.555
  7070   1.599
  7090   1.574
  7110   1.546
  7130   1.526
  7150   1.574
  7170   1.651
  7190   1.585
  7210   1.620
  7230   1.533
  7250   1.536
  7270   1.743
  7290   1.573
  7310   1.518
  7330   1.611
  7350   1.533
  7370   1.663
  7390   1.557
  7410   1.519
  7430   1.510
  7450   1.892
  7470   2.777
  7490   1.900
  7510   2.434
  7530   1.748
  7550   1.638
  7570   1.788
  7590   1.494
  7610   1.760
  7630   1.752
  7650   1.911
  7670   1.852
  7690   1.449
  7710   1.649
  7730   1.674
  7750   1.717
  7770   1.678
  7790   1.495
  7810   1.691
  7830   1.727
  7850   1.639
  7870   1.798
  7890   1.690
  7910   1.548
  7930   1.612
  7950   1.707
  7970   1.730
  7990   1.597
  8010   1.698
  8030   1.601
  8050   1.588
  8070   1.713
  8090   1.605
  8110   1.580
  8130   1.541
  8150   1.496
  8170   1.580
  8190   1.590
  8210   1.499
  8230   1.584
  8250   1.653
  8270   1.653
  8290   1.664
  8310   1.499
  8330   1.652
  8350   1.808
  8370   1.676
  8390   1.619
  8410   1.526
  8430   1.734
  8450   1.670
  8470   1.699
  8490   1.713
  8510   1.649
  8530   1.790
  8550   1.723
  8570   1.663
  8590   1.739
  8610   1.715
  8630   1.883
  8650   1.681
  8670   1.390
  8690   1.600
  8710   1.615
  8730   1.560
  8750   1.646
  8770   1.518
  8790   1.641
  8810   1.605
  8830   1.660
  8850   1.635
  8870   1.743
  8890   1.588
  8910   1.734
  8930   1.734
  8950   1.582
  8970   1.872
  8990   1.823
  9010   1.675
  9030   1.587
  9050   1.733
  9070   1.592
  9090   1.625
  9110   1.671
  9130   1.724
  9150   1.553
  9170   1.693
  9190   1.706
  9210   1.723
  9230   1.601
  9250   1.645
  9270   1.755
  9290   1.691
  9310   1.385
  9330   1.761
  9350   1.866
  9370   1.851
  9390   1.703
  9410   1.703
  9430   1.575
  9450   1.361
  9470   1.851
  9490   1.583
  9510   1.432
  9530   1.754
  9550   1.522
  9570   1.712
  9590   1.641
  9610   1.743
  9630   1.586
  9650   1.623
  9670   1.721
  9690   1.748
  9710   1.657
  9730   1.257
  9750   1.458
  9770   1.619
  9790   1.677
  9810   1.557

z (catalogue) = 0.139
